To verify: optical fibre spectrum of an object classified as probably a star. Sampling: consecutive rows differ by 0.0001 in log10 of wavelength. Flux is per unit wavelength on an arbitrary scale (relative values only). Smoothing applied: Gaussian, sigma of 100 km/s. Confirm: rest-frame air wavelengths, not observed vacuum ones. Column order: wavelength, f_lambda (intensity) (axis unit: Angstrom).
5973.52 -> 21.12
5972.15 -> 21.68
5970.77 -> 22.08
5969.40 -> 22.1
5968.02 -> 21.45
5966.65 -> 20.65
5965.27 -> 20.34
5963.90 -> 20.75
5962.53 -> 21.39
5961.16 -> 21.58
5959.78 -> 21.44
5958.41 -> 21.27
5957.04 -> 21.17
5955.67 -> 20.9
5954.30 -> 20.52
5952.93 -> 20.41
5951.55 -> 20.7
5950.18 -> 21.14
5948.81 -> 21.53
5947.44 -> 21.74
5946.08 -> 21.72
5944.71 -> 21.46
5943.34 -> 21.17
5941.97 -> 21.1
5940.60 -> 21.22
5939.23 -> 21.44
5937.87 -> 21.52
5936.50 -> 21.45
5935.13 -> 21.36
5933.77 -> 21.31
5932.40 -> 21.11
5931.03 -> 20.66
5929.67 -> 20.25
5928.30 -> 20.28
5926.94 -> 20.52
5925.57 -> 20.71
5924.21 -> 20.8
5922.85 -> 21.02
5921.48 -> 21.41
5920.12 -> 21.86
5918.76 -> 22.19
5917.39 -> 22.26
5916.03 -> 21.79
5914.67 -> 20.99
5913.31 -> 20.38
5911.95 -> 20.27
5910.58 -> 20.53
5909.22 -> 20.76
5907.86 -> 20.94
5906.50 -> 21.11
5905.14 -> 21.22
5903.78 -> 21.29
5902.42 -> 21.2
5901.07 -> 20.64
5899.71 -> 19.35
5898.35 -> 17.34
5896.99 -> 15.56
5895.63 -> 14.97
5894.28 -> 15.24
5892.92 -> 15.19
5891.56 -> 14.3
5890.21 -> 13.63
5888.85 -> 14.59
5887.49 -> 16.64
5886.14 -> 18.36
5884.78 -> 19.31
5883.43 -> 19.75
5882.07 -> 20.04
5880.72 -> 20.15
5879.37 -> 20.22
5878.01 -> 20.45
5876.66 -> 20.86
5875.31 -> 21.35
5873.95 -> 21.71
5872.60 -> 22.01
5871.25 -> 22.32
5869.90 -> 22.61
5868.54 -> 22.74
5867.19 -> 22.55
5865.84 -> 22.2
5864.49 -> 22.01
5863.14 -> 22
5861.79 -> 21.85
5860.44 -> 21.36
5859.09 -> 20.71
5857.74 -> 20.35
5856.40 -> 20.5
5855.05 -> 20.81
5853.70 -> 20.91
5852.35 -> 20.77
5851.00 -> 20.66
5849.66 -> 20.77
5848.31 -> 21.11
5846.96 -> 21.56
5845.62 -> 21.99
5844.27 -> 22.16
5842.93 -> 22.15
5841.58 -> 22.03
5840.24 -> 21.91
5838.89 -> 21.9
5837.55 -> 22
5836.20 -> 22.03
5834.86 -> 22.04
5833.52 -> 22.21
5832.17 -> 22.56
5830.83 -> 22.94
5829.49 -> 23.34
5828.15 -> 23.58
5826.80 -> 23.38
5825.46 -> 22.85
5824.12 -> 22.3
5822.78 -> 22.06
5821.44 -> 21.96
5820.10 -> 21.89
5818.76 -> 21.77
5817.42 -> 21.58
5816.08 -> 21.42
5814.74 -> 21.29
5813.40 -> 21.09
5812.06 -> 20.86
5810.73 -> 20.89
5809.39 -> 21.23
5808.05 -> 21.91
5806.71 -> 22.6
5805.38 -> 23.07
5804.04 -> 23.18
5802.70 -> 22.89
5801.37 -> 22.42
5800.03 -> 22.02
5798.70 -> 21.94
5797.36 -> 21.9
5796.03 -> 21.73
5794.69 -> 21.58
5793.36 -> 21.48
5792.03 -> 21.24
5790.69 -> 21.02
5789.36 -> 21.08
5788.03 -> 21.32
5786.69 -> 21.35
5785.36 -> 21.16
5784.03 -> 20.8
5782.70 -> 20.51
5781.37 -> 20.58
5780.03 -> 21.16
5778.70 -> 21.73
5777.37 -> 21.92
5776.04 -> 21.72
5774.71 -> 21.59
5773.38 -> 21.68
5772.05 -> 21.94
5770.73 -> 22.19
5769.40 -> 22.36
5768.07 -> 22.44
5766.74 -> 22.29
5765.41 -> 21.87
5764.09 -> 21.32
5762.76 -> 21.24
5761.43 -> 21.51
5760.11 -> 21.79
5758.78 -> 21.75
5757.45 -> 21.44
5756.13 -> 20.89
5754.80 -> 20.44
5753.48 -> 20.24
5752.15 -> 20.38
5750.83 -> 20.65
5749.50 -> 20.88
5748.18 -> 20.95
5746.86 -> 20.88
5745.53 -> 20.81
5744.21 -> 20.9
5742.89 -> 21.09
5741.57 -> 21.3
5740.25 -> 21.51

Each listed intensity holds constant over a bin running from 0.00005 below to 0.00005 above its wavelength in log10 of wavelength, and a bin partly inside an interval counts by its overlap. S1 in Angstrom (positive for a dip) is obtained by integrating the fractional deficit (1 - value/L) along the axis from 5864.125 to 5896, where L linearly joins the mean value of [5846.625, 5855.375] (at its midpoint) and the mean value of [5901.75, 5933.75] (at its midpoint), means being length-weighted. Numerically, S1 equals 2.5 Angstrom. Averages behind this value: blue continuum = 20.9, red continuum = 21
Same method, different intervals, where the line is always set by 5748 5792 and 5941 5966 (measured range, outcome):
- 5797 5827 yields -1.0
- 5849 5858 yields 0.2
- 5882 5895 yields 2.9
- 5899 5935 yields 0.4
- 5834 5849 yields -0.5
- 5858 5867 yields -0.2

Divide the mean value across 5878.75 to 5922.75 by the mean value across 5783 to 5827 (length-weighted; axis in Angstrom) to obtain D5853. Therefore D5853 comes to 0.88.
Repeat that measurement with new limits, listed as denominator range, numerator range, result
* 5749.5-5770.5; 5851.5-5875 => 1.01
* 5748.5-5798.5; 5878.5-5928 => 0.91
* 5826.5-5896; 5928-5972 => 1.03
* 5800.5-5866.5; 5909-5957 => 0.97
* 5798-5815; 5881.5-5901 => 0.77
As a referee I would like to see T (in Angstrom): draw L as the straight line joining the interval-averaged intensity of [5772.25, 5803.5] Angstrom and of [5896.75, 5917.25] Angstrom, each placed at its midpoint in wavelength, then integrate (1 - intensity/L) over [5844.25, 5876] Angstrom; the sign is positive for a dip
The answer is -1.1 Angstrom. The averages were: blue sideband 21.5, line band 21.5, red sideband 20.4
